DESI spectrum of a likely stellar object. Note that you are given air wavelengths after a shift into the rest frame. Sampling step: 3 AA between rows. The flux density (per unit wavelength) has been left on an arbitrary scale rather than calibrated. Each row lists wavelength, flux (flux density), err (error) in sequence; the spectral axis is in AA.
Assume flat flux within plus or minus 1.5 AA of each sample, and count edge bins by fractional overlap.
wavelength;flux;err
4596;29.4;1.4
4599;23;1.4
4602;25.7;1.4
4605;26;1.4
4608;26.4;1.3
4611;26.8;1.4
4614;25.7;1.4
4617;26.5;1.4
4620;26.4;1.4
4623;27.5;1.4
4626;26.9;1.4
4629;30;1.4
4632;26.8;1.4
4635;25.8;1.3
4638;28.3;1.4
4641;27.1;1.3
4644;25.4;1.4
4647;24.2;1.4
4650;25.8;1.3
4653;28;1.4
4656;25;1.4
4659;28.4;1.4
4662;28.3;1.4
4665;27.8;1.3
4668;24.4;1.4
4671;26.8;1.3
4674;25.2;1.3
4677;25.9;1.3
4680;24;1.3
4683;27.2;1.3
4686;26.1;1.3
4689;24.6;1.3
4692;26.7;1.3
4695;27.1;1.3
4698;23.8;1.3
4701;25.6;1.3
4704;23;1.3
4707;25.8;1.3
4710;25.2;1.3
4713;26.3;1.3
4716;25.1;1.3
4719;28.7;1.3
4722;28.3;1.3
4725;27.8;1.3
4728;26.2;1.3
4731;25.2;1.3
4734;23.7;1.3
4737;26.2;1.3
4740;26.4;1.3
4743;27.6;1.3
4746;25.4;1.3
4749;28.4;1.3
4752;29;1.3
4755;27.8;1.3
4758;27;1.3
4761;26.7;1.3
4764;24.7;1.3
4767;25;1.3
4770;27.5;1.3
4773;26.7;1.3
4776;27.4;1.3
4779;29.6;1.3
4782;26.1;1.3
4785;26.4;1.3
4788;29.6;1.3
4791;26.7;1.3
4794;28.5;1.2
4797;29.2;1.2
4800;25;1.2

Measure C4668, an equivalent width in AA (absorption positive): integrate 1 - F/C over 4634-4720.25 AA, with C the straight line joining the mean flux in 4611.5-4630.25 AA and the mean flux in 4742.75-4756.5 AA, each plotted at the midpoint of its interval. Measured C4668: 4.1 AA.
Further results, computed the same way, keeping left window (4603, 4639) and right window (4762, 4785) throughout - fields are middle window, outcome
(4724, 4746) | 0.6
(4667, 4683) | 0.8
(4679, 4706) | 1.4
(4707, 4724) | 0.1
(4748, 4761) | -0.6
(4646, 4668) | 0.1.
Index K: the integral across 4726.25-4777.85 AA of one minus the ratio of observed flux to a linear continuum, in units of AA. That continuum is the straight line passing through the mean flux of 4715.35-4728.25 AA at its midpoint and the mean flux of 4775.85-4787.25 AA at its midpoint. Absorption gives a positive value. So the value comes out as 1.76 AA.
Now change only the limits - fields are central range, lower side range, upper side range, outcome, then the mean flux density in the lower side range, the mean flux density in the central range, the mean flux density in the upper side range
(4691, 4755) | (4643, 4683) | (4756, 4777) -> 0.0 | 26.1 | 26.3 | 26.4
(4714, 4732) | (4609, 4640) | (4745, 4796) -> 0.2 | 27.1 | 26.9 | 27.2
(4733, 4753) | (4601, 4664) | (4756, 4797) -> 0.3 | 26.7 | 26.7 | 27.2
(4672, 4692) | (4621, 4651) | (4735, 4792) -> 0.9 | 26.8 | 25.6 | 27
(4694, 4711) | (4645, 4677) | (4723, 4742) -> 0.7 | 26.4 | 25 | 26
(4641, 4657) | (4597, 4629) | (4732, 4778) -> 0.3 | 26.3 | 25.8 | 26.7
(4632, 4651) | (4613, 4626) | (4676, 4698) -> 0.1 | 26.6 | 26.2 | 25.8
